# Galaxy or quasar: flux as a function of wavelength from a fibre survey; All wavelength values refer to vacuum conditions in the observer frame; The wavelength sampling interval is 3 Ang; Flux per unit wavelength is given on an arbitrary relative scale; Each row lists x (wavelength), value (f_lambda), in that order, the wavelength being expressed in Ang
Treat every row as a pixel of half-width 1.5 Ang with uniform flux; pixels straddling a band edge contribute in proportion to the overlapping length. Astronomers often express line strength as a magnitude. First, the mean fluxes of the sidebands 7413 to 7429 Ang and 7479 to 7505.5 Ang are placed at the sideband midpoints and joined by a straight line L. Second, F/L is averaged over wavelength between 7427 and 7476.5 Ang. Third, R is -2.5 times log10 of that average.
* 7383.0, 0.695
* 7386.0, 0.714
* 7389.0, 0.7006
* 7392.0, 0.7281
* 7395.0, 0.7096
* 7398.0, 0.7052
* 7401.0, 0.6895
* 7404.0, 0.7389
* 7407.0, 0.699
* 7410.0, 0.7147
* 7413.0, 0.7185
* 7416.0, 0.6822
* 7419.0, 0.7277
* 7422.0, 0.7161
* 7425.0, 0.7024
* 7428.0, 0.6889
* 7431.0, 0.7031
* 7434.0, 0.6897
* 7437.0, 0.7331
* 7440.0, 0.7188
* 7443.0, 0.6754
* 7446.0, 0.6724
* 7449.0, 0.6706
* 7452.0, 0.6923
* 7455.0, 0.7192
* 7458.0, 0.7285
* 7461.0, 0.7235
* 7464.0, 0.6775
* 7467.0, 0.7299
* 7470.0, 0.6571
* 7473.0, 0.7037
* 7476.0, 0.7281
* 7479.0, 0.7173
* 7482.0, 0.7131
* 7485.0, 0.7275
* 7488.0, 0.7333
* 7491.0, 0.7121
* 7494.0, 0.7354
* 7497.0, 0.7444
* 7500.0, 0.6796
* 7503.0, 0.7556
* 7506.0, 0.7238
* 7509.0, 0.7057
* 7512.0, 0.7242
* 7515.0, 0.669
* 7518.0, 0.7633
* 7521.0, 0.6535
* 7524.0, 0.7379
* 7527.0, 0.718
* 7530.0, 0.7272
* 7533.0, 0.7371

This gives 0.02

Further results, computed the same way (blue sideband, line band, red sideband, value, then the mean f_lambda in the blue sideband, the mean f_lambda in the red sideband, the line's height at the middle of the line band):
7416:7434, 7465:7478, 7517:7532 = 0.011 mag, 0.704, 0.719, 0.711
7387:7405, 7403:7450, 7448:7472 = 0.005 mag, 0.711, 0.701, 0.706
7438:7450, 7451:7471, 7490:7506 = -0.010 mag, 0.687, 0.726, 0.699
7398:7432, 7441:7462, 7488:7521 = 0.023 mag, 0.707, 0.719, 0.712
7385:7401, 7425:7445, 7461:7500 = 0.016 mag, 0.709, 0.714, 0.712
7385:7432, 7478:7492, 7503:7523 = -0.016 mag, 0.709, 0.711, 0.71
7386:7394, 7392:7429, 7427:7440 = 0.002 mag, 0.714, 0.706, 0.71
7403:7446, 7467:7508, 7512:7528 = -0.015 mag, 0.706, 0.71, 0.708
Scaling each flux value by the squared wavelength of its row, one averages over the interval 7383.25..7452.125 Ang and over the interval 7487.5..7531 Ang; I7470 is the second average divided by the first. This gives 1.05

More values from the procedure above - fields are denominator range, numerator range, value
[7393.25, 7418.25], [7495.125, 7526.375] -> 1.04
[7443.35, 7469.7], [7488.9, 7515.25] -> 1.04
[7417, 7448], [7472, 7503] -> 1.04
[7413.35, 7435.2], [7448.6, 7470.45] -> 1.01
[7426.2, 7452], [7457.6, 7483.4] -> 1.03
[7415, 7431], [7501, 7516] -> 1.04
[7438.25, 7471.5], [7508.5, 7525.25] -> 1.03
